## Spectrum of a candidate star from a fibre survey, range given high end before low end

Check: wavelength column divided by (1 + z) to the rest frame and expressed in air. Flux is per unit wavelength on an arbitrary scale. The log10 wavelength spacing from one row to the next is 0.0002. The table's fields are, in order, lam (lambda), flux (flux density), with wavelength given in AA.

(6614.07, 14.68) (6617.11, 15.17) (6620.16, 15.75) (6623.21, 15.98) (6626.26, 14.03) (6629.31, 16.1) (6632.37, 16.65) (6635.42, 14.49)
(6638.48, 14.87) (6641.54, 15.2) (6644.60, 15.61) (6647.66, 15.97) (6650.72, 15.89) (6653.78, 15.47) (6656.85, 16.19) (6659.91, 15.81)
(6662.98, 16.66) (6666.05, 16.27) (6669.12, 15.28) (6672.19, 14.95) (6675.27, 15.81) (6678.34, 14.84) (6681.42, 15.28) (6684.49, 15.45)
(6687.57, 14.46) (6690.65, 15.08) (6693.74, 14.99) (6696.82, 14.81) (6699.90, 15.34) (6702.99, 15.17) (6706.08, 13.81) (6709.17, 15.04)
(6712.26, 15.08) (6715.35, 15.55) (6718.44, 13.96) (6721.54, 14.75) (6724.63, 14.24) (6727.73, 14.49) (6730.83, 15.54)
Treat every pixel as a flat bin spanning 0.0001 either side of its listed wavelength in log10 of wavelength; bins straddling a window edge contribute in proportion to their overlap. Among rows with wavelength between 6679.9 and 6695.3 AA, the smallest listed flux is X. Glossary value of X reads 14.46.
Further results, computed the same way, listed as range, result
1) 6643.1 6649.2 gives 15.61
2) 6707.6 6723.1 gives 13.96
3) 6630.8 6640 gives 14.49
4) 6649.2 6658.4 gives 15.47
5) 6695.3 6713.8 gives 13.81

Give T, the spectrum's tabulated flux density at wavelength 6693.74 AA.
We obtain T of 14.99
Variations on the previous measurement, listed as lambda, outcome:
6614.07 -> 14.68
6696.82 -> 14.81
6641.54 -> 15.2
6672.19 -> 14.95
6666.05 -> 16.27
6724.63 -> 14.24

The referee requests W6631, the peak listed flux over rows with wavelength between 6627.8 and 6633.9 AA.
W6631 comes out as 16.65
